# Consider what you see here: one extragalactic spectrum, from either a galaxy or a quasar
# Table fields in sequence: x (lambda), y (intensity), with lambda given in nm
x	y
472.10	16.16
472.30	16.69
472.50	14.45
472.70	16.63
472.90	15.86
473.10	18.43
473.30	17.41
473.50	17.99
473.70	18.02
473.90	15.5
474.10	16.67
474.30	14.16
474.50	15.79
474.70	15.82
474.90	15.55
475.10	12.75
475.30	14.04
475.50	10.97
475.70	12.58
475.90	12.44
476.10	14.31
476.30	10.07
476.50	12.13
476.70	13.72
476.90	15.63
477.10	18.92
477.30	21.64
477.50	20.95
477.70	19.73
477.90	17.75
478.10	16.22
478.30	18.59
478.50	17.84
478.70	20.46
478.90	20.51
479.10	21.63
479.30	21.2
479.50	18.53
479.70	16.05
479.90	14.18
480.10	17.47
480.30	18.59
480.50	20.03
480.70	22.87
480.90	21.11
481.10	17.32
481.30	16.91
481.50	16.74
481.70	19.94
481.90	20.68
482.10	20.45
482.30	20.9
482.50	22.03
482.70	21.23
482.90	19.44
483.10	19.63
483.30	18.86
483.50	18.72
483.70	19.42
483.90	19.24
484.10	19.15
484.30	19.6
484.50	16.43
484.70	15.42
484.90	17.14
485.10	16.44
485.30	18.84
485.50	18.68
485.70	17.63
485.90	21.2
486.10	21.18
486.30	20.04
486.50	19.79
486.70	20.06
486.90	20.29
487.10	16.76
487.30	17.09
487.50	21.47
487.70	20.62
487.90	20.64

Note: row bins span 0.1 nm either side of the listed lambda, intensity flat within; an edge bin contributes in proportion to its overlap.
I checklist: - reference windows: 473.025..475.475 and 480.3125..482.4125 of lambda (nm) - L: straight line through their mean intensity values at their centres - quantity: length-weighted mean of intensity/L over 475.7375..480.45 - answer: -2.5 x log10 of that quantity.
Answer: 0.04 mag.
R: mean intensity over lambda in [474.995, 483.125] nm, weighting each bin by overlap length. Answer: 17.7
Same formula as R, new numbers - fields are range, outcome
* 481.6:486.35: 19.3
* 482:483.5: 20.3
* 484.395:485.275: 16.6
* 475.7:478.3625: 16.1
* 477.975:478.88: 18.5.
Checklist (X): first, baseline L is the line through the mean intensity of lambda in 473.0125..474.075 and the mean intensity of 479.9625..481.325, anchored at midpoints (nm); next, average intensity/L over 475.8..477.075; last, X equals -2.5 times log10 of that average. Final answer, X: 0.33 mag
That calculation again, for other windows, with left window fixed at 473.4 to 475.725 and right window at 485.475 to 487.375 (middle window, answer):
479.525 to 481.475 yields -0.06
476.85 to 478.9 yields -0.17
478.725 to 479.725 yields -0.19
